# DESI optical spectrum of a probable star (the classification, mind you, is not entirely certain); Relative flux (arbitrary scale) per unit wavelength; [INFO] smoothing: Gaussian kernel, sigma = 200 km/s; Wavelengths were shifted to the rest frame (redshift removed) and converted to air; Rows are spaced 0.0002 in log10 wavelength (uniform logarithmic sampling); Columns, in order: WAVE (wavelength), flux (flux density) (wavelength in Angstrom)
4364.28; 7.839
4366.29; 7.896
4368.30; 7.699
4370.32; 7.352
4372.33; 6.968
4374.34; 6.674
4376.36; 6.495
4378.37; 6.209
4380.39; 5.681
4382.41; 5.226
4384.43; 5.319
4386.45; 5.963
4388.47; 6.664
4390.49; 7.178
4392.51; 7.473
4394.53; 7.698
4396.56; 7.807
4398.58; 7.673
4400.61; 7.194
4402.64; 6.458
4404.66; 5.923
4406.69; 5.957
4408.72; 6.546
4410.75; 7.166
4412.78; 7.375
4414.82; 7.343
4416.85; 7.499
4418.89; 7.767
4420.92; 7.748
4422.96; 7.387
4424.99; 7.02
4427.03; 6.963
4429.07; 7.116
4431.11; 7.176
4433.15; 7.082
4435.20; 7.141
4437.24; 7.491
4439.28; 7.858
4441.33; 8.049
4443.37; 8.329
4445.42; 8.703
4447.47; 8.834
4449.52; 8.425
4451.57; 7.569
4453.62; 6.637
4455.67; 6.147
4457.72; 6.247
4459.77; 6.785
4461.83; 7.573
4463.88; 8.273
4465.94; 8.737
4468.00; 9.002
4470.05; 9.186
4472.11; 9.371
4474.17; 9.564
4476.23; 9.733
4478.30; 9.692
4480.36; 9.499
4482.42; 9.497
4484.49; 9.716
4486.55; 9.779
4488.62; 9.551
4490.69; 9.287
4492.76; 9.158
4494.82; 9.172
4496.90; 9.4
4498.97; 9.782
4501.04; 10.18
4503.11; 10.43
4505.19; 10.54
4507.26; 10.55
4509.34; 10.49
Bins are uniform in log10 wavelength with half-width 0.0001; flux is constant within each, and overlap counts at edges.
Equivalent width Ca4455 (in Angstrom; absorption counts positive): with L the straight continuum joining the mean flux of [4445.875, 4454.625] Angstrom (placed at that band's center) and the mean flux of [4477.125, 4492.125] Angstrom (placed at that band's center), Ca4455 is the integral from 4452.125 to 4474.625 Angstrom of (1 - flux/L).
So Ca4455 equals 1.8 Angstrom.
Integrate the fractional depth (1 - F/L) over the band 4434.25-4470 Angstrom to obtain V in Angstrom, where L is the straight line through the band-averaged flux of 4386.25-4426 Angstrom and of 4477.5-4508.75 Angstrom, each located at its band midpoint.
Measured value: 3.0 Angstrom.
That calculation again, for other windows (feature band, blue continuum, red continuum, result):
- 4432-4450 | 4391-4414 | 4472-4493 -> 0.61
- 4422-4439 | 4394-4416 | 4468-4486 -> 1.48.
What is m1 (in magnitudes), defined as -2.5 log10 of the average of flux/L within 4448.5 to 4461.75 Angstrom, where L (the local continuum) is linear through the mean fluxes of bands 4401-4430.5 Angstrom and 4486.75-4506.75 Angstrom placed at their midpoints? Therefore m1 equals 0.19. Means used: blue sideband 7.03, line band 7.01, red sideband 9.75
